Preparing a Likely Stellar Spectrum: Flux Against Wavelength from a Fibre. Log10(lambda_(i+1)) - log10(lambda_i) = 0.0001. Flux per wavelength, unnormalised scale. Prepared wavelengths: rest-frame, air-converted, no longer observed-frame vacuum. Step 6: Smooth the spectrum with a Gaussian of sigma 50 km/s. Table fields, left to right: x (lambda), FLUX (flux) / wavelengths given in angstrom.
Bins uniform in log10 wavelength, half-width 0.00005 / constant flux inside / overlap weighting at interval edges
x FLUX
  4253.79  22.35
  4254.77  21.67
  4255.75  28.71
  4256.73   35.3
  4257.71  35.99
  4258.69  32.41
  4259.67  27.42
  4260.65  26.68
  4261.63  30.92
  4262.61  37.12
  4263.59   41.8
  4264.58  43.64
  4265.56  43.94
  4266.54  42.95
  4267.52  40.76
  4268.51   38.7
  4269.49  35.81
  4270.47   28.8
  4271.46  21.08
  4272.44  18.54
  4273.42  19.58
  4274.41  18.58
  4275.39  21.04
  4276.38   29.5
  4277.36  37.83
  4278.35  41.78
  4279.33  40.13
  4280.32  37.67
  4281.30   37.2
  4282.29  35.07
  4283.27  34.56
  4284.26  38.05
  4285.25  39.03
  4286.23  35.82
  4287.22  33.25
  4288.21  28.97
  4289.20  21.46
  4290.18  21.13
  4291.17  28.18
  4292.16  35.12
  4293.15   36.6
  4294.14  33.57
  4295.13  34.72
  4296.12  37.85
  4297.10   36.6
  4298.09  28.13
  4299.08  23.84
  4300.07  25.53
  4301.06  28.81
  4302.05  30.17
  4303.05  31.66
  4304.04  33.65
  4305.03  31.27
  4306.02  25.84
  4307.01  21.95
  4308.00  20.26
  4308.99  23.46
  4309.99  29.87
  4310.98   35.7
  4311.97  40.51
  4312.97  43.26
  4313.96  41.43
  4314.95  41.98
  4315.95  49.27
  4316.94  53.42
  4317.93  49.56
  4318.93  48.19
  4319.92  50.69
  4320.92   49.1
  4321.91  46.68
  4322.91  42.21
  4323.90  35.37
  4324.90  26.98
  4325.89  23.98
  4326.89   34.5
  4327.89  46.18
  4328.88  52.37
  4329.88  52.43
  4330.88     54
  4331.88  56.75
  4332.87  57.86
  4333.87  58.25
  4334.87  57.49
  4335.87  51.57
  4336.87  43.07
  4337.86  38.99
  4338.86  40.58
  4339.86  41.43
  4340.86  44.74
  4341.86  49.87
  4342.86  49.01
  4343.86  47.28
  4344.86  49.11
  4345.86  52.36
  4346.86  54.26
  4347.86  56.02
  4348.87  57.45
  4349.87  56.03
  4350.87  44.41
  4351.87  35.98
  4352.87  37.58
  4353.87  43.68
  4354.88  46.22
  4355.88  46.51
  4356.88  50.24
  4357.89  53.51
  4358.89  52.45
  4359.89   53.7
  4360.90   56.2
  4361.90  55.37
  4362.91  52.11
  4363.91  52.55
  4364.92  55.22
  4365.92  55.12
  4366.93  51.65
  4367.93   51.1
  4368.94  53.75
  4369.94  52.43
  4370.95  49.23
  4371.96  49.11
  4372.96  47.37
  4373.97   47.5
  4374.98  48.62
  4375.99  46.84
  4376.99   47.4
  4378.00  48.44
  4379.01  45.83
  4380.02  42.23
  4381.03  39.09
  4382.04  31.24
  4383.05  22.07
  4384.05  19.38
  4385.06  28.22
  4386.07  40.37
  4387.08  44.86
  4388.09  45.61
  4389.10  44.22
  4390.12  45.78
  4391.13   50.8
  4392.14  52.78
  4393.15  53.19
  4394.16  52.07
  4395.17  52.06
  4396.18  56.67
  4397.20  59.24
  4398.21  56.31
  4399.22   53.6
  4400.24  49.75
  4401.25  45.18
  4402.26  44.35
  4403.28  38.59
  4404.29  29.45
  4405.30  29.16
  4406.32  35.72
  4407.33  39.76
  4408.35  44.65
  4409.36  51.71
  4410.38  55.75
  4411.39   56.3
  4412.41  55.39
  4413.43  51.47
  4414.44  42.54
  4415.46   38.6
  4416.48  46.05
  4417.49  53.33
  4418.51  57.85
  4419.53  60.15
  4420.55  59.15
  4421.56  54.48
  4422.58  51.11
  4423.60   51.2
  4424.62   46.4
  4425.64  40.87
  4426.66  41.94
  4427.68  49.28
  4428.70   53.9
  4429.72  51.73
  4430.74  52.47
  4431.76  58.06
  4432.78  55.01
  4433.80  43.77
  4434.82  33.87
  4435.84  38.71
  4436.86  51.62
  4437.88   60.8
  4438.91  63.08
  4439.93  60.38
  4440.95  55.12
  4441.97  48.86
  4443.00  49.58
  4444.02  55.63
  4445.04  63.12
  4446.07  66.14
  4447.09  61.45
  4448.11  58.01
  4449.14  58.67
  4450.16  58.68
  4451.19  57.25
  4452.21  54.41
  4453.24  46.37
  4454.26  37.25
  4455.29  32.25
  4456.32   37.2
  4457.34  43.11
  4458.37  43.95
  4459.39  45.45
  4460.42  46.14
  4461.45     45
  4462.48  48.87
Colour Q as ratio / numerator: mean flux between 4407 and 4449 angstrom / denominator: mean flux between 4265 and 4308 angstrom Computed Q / 1.6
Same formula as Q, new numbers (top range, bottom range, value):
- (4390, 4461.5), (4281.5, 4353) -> 1.25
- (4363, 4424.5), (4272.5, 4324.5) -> 1.37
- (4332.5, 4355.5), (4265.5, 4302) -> 1.51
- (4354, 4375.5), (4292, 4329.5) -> 1.41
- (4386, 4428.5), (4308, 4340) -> 1.10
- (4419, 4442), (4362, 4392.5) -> 1.13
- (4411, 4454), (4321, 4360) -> 1.11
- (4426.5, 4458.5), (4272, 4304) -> 1.64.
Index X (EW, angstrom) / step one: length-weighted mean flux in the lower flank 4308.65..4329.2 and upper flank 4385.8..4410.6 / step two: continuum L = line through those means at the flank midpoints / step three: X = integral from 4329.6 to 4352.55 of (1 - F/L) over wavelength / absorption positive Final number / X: -3.8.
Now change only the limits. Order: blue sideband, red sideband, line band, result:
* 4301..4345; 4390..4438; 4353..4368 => -2.2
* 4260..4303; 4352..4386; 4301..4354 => -4.2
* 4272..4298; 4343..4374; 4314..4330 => -1.0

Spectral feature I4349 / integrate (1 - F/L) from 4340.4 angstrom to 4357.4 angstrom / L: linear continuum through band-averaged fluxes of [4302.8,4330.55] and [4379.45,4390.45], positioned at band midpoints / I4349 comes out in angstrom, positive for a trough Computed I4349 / -4.8 angstrom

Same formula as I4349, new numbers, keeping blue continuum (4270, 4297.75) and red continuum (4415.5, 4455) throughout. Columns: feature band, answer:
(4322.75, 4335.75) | -2.9 angstrom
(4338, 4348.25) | -2.1 angstrom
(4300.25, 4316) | 1.1 angstrom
